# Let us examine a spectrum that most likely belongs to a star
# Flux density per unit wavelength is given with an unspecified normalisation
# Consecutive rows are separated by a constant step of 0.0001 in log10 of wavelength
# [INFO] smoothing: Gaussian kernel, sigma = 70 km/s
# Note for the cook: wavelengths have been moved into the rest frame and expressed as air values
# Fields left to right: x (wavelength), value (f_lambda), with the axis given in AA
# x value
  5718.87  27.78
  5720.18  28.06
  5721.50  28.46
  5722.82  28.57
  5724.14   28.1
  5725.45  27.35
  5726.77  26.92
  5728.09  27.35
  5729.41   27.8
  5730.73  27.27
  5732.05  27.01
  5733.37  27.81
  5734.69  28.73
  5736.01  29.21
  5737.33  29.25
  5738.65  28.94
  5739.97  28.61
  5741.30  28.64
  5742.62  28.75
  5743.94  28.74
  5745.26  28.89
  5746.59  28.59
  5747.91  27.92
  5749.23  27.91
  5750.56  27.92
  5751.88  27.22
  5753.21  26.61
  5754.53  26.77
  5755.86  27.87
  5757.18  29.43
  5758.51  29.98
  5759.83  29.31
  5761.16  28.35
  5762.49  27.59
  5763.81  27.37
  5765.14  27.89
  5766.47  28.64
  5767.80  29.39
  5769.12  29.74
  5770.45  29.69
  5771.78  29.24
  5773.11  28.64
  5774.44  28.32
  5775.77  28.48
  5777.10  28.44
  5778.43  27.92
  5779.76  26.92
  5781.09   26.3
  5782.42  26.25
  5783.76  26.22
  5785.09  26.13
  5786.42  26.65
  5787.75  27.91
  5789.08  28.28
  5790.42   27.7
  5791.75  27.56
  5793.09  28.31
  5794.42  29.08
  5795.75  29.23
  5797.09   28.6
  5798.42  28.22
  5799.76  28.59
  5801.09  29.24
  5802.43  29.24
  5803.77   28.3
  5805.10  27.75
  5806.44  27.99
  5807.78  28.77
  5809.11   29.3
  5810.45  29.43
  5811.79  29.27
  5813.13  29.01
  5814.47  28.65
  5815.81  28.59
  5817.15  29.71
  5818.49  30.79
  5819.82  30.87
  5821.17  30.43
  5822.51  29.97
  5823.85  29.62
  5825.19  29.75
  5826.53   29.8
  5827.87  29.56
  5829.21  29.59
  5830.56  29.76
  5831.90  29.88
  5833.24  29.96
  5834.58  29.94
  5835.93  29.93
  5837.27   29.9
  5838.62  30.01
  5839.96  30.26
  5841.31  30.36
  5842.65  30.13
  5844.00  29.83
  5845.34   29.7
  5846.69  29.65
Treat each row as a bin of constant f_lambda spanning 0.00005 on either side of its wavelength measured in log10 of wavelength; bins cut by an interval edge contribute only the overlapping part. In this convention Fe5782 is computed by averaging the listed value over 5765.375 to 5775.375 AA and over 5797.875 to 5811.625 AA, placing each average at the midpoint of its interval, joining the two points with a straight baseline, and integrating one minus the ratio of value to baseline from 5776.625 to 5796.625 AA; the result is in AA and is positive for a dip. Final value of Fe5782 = 0.93 AA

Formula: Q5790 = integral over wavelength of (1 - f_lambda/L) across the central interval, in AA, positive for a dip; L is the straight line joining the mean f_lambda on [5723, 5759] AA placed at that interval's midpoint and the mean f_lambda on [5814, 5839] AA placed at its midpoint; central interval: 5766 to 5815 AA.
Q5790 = 1.4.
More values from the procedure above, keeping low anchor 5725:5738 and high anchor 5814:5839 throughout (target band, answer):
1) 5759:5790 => 0.8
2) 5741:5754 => 0.1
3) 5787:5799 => 0.3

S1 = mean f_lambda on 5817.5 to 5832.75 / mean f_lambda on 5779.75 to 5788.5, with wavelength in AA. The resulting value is 1.13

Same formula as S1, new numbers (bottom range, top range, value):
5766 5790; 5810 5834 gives 1.06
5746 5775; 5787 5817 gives 1.01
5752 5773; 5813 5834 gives 1.04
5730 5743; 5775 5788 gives 0.95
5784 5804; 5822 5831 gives 1.06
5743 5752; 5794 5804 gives 1.02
